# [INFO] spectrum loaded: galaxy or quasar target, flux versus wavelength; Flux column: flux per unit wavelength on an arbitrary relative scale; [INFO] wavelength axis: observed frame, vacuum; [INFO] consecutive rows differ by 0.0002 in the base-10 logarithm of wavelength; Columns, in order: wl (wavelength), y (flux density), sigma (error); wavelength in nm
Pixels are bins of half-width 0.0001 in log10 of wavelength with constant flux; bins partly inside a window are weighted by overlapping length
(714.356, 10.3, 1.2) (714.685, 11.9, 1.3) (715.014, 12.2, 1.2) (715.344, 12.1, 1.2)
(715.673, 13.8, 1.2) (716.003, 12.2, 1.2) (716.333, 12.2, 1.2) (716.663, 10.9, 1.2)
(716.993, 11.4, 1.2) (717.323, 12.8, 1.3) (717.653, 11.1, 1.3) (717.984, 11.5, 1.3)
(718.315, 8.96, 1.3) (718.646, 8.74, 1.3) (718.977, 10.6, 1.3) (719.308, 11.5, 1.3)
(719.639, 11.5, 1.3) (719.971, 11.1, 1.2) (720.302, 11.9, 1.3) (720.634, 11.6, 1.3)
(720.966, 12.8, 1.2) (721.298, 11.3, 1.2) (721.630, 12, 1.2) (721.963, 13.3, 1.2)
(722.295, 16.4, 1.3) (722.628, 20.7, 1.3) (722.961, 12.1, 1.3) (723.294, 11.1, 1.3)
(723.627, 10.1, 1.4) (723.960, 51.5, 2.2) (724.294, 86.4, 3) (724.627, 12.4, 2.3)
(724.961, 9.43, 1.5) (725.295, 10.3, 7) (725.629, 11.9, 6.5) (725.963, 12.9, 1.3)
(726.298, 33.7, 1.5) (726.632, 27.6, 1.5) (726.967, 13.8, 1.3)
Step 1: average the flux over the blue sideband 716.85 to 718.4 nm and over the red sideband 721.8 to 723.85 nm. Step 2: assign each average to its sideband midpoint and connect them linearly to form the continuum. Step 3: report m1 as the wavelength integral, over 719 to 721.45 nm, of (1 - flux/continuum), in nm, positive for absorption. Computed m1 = 0.281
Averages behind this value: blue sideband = 11.3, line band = 11.6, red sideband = 15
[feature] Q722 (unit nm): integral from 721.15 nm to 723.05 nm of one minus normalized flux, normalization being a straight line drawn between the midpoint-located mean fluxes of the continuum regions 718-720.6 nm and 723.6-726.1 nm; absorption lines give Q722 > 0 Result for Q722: 0.45 nm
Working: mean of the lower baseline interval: 10.7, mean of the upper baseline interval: 26.6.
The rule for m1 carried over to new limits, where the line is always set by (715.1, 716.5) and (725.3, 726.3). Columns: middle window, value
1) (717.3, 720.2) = 0.57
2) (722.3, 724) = -0.40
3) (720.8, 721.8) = 0.16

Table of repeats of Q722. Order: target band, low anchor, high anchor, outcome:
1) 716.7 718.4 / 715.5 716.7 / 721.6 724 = 0.273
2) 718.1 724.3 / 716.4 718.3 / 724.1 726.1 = 0.805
